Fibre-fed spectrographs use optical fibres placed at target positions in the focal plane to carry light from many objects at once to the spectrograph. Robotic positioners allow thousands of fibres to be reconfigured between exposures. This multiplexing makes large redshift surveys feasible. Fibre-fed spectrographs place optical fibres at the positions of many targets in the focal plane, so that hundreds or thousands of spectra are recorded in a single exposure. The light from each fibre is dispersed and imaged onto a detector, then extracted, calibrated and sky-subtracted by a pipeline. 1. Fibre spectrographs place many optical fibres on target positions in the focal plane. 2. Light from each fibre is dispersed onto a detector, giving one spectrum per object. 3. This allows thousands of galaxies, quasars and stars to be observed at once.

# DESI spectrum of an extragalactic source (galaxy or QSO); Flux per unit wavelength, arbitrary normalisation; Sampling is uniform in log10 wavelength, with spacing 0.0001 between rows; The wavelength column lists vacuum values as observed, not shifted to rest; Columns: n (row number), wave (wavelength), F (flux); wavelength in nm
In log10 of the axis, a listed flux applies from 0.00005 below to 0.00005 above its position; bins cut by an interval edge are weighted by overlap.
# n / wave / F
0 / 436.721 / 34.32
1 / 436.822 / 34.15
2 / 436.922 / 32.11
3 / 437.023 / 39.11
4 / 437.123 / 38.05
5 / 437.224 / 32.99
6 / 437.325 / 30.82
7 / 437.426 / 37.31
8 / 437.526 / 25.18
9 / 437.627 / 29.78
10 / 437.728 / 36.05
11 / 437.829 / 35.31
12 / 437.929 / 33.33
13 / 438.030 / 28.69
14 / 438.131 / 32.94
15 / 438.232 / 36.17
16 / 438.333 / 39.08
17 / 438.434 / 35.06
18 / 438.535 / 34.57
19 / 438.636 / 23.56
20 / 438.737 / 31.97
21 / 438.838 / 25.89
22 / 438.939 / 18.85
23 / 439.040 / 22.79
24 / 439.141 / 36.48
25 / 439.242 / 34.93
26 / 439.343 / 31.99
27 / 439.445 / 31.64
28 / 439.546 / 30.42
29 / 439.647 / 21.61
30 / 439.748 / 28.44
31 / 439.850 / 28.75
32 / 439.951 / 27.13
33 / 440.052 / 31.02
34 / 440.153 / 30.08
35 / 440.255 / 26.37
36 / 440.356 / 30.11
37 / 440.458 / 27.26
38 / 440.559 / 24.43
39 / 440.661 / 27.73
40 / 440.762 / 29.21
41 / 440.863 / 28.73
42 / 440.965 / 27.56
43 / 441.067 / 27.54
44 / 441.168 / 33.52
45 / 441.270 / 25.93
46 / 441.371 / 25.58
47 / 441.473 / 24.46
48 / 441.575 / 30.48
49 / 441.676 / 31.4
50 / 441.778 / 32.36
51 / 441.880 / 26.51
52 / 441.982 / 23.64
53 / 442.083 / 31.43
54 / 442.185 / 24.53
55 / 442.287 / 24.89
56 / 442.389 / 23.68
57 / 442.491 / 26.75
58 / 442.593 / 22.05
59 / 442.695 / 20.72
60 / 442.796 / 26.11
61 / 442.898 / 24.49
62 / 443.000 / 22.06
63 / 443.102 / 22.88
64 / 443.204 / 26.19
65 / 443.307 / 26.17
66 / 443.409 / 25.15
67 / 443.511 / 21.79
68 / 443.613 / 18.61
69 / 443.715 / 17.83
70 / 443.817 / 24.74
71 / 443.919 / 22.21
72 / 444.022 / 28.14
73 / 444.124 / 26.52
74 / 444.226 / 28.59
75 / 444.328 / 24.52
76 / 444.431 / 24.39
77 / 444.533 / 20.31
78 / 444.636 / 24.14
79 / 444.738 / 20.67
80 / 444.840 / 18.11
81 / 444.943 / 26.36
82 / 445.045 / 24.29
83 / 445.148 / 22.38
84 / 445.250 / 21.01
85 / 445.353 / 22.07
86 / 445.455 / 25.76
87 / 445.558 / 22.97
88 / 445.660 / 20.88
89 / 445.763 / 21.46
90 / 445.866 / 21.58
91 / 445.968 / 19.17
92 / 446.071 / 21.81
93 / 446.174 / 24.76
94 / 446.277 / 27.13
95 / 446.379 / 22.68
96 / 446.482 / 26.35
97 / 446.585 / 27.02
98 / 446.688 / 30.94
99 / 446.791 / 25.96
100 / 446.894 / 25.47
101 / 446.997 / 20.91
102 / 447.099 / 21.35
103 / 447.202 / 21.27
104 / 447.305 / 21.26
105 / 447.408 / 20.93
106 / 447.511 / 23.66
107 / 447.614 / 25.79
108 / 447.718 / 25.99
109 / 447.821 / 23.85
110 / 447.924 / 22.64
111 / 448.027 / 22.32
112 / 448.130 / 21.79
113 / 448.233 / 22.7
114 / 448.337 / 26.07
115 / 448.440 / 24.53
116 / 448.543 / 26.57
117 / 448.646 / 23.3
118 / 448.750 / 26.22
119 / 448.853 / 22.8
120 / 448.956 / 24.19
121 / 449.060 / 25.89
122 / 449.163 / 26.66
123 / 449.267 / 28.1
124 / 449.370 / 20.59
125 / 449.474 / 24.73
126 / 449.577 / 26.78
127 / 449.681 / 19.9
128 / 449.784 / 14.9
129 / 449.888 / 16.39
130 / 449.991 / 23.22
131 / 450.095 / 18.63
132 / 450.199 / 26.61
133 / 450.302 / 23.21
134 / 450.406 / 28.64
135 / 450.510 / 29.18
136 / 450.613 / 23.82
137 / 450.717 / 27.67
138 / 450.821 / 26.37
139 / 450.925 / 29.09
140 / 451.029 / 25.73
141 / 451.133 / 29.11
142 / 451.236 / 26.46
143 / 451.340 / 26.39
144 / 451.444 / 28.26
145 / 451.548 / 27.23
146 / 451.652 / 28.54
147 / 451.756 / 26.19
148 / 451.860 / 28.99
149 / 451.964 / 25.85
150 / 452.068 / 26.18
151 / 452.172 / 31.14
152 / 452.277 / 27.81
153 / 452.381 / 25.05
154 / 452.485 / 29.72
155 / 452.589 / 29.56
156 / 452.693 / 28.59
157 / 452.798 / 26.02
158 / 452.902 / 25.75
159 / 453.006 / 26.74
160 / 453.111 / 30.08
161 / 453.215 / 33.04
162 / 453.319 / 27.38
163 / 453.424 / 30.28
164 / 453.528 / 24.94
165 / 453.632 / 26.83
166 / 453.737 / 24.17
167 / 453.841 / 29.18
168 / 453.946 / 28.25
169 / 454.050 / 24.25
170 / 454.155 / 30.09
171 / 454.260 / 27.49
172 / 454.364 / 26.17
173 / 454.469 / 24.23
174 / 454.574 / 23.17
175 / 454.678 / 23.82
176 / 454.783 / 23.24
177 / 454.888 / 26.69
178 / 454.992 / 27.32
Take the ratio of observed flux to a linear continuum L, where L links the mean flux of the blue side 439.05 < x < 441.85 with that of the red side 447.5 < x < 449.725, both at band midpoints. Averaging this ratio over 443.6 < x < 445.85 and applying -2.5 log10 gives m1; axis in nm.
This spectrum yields 0.15 mag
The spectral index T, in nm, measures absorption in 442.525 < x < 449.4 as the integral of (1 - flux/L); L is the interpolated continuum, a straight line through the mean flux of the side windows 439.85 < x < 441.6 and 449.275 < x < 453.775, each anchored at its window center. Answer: 0.877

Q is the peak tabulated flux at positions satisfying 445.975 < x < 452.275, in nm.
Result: 31.14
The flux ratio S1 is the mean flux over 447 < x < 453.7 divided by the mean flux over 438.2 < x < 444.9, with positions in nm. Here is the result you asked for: 0.95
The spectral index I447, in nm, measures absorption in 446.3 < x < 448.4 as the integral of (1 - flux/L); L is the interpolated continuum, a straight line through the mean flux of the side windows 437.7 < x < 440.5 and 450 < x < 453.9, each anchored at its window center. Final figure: 0.32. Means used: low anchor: 30.3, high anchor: 27.2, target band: 24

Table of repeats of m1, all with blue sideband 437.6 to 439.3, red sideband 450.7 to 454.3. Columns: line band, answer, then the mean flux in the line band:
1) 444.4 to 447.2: 0.256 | 23.3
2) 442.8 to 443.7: 0.281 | 23.3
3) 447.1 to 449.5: 0.202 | 23.9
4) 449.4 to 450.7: 0.222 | 23.1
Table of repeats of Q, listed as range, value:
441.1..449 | 33.52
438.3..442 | 39.08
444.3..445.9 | 26.36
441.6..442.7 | 32.36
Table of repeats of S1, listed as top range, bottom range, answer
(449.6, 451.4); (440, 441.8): 0.86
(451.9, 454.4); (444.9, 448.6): 1.17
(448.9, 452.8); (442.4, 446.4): 1.11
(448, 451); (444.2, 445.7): 1.05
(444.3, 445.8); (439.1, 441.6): 0.78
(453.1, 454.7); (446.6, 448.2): 1.14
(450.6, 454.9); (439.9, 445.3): 1.06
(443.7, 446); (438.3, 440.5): 0.79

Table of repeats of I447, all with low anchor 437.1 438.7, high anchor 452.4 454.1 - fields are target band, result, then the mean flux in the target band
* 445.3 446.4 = 0.27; 22.8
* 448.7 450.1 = 0.30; 22.9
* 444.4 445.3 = 0.24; 22.4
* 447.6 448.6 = 0.18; 24.2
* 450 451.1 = 0.11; 25.8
